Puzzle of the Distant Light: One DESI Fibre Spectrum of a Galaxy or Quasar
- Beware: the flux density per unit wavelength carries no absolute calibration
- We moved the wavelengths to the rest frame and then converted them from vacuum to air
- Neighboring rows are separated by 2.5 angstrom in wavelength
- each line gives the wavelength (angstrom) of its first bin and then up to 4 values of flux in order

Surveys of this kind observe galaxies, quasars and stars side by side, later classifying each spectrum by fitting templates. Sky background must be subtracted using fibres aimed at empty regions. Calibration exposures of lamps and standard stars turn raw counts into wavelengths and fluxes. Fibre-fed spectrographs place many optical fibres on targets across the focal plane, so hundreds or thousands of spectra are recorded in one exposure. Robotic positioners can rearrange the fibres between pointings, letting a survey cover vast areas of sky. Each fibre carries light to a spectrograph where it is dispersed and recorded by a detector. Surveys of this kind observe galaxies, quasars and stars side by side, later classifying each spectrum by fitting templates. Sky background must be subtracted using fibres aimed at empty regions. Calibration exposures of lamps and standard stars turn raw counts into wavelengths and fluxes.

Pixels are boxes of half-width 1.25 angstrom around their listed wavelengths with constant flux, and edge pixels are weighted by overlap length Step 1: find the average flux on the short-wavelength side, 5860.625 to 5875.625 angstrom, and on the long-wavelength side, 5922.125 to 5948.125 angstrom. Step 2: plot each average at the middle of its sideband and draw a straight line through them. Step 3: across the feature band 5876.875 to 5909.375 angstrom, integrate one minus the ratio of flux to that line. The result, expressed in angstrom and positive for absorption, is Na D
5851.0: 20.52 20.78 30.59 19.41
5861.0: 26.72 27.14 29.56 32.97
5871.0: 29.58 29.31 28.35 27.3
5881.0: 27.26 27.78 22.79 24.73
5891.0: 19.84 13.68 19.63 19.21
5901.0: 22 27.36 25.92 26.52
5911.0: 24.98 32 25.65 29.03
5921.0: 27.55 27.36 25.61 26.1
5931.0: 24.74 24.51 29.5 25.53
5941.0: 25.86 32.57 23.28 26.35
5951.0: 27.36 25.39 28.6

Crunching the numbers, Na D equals 5.6 angstrom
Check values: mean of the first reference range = 29.3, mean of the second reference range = 26.5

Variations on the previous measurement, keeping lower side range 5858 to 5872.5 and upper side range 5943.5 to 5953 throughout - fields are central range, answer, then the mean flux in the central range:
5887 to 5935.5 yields 4.57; 24.6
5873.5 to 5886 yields 0.19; 27.3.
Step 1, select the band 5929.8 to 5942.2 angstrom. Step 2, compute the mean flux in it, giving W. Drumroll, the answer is 26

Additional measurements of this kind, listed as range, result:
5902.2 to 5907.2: 26.6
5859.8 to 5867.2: 27.8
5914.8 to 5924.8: 27.4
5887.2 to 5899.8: 19.4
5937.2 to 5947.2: 26.8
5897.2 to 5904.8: 22.9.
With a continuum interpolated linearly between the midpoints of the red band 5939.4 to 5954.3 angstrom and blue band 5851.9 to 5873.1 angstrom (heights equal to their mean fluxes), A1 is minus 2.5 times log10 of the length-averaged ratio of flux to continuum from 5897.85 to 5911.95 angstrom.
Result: 0.10 mag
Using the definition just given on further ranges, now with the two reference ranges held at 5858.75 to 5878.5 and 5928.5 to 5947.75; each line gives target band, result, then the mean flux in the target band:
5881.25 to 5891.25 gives 0.14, 24.5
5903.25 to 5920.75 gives 0.00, 27.4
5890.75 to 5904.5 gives 0.34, 20.2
